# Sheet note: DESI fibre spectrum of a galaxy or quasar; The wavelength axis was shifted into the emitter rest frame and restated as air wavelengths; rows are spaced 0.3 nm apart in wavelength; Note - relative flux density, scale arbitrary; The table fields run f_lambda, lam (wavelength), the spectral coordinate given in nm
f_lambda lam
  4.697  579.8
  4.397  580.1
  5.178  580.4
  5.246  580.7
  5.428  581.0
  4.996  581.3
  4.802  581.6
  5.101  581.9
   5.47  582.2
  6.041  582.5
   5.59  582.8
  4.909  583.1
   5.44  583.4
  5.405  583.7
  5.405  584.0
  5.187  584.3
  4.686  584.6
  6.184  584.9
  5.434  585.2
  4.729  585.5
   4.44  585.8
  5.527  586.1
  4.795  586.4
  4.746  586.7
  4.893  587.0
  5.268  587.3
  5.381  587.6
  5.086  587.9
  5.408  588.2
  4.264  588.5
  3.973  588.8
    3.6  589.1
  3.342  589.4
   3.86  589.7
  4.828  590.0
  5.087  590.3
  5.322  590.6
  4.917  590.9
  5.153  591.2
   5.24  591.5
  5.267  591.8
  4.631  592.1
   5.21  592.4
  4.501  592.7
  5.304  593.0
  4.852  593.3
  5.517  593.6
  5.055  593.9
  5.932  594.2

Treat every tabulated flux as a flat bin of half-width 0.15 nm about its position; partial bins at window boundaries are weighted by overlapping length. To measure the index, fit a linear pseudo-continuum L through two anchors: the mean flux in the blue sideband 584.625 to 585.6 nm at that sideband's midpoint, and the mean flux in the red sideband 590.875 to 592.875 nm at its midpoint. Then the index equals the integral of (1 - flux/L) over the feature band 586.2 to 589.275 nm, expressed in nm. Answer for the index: 0.29 nm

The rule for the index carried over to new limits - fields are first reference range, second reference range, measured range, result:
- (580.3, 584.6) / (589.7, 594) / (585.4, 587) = 0.10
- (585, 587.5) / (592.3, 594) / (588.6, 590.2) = 0.34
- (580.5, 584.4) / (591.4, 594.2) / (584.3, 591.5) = 0.51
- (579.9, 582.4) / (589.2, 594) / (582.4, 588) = -0.23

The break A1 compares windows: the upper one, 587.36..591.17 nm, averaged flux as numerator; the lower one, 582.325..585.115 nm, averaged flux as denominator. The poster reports 0.9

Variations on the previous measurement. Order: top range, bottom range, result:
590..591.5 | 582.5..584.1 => 0.94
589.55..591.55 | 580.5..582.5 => 0.94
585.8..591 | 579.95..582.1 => 0.94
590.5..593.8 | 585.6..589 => 1.04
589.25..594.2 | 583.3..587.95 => 0.95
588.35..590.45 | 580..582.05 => 0.82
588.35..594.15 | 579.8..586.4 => 0.91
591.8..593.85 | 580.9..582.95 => 0.94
